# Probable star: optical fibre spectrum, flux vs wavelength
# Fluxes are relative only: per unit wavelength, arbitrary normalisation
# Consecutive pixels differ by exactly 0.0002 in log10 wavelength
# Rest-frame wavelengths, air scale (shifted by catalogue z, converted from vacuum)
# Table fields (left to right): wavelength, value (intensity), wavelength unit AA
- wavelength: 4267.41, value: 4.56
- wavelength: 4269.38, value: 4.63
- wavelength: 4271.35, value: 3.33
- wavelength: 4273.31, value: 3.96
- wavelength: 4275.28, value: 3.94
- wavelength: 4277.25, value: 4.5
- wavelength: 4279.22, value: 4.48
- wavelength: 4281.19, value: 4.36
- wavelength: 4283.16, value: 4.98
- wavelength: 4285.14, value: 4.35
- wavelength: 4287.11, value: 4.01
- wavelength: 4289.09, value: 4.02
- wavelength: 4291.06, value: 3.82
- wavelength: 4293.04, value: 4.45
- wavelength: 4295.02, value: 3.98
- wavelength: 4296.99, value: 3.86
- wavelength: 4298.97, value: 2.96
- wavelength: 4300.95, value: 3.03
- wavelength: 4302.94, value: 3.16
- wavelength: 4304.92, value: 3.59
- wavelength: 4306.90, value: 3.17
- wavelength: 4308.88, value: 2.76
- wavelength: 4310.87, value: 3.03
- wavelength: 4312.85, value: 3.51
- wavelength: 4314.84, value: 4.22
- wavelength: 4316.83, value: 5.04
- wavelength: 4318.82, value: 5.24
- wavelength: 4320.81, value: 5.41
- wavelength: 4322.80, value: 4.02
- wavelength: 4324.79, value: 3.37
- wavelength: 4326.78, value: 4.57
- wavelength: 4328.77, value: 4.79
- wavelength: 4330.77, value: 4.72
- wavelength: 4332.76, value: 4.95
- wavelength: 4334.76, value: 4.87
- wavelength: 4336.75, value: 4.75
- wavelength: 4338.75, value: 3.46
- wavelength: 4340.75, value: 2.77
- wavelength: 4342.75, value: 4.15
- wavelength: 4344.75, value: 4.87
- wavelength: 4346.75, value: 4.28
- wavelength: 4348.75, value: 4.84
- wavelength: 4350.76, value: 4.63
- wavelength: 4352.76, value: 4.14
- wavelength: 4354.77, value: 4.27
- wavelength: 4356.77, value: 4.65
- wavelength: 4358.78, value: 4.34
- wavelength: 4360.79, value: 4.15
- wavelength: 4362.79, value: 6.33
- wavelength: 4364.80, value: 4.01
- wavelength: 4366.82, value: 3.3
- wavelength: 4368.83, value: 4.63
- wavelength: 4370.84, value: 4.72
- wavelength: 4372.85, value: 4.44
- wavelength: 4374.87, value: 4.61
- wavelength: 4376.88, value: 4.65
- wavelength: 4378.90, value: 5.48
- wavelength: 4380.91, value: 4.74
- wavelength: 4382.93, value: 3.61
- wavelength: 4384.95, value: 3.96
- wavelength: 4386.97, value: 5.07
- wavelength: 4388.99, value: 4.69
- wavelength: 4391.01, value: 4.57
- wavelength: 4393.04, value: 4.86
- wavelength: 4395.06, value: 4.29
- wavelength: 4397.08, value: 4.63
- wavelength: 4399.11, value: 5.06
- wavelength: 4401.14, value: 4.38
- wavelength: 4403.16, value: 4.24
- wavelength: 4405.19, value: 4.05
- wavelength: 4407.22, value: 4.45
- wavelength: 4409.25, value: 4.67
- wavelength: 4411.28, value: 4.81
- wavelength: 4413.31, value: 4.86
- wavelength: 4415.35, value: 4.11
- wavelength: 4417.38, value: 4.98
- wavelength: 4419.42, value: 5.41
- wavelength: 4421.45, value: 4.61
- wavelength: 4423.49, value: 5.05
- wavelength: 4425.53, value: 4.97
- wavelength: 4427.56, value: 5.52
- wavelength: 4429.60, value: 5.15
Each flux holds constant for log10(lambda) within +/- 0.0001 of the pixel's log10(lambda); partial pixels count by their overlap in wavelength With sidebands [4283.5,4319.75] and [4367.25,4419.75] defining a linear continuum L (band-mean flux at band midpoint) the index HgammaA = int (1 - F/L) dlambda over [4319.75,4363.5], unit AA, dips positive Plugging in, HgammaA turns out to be -3.3 AA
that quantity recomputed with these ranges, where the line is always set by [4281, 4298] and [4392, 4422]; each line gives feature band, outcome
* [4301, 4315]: 3.24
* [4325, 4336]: -0.84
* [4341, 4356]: 0.13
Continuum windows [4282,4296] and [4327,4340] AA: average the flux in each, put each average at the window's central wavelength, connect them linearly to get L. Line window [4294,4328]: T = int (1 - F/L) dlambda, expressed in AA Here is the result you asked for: 4.4 AA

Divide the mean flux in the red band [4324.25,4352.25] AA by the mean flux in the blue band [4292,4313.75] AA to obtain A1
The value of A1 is 1.28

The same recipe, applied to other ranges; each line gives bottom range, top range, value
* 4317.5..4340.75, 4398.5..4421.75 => 1.03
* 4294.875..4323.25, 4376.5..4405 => 1.21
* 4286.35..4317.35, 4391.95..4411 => 1.24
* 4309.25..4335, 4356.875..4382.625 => 1.05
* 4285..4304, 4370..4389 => 1.23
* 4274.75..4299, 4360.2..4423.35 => 1.10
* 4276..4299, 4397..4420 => 1.10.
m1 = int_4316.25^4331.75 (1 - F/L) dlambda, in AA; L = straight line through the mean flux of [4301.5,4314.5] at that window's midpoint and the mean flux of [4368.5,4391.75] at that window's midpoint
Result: -4.8 AA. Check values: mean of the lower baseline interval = 3.25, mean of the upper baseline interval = 4.6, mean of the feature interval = 4.63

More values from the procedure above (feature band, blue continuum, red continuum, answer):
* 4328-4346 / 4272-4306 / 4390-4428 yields -0.5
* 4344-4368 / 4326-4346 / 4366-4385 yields -0.3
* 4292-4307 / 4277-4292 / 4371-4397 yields 2.8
